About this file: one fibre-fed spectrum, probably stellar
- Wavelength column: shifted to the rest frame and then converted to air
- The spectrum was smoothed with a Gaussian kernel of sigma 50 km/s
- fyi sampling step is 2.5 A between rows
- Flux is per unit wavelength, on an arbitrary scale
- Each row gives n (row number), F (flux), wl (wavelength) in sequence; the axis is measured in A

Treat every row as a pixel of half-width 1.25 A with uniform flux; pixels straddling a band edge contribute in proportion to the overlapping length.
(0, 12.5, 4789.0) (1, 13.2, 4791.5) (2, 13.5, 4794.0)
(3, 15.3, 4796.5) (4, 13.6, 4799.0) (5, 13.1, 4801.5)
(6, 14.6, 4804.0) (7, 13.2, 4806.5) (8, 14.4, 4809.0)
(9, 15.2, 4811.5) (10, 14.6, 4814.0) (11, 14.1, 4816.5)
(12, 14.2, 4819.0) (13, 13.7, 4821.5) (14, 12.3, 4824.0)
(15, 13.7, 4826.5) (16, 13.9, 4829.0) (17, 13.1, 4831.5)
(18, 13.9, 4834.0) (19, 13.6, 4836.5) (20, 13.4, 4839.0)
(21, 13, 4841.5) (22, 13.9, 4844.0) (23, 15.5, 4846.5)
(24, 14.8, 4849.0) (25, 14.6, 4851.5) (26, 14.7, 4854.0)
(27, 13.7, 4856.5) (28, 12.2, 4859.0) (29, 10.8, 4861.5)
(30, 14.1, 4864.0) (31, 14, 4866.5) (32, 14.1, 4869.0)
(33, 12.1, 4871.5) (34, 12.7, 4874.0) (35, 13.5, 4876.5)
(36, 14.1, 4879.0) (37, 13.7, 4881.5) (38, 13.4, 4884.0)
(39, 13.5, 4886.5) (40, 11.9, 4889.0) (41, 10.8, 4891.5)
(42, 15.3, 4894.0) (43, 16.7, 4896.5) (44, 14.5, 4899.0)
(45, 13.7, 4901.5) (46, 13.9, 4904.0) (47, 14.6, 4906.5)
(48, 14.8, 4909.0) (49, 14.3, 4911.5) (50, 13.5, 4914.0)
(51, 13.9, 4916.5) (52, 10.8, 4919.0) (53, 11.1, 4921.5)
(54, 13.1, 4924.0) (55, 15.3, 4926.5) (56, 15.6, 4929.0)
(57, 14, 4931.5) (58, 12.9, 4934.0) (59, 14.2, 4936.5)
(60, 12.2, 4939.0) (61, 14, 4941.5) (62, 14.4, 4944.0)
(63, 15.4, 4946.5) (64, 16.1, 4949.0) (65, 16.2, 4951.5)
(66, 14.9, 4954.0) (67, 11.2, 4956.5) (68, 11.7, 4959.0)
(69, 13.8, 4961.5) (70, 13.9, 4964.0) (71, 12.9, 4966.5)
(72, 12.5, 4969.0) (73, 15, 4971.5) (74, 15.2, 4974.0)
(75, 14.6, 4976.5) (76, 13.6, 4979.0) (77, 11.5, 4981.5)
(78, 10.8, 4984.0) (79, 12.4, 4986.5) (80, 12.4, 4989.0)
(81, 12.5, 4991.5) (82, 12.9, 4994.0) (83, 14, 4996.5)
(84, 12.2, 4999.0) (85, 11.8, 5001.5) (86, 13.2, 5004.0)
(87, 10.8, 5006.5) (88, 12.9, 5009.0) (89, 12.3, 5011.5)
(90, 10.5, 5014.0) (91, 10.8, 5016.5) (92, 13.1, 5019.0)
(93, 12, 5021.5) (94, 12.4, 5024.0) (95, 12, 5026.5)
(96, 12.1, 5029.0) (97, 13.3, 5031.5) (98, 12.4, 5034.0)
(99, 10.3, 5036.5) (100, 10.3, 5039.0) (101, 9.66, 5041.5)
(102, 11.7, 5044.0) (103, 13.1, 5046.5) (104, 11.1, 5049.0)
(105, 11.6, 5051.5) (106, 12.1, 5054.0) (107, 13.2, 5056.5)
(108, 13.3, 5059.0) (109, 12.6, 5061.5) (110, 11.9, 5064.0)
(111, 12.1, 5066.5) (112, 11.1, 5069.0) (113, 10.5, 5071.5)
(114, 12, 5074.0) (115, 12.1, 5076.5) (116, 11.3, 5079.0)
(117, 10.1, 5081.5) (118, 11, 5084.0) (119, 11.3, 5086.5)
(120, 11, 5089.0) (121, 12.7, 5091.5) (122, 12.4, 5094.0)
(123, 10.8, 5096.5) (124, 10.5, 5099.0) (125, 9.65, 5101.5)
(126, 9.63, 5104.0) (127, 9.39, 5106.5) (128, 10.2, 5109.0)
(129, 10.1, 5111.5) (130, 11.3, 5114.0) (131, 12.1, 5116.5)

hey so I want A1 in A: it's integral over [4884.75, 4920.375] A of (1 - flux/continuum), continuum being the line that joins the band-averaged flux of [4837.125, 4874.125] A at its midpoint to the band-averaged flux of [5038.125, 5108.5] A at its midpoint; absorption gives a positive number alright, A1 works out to -1.6 A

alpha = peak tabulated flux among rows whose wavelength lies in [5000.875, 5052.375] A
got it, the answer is 13.3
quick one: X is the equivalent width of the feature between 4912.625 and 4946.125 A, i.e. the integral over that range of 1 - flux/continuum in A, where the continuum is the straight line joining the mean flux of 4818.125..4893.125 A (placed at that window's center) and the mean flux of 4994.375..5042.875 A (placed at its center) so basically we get -2.0 A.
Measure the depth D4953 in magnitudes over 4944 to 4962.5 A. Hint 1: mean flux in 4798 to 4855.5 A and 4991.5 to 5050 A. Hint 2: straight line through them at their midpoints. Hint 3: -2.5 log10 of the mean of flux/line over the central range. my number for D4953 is -0.12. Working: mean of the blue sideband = 14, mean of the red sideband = 12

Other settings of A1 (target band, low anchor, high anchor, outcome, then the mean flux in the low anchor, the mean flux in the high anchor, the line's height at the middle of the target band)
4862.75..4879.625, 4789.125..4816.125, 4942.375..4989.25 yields 0.43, 14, 13.6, 13.8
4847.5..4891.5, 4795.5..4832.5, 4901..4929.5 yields 1.41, 13.9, 13.7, 13.8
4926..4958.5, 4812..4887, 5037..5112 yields -4.06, 13.6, 11.3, 12.7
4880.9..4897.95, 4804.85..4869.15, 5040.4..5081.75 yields -0.38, 13.8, 11.8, 13.3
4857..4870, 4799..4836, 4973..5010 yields 0.46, 13.8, 12.7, 13.5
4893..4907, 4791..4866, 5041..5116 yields -1.80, 13.8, 11.3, 13.1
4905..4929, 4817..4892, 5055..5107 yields -1.32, 13.5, 11.4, 12.9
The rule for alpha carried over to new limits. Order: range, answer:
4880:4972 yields 16.7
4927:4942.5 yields 15.6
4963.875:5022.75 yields 15.2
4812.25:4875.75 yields 15.5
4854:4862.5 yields 14.7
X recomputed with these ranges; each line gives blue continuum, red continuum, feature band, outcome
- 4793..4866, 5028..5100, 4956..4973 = -0.7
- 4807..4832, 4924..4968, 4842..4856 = -0.6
